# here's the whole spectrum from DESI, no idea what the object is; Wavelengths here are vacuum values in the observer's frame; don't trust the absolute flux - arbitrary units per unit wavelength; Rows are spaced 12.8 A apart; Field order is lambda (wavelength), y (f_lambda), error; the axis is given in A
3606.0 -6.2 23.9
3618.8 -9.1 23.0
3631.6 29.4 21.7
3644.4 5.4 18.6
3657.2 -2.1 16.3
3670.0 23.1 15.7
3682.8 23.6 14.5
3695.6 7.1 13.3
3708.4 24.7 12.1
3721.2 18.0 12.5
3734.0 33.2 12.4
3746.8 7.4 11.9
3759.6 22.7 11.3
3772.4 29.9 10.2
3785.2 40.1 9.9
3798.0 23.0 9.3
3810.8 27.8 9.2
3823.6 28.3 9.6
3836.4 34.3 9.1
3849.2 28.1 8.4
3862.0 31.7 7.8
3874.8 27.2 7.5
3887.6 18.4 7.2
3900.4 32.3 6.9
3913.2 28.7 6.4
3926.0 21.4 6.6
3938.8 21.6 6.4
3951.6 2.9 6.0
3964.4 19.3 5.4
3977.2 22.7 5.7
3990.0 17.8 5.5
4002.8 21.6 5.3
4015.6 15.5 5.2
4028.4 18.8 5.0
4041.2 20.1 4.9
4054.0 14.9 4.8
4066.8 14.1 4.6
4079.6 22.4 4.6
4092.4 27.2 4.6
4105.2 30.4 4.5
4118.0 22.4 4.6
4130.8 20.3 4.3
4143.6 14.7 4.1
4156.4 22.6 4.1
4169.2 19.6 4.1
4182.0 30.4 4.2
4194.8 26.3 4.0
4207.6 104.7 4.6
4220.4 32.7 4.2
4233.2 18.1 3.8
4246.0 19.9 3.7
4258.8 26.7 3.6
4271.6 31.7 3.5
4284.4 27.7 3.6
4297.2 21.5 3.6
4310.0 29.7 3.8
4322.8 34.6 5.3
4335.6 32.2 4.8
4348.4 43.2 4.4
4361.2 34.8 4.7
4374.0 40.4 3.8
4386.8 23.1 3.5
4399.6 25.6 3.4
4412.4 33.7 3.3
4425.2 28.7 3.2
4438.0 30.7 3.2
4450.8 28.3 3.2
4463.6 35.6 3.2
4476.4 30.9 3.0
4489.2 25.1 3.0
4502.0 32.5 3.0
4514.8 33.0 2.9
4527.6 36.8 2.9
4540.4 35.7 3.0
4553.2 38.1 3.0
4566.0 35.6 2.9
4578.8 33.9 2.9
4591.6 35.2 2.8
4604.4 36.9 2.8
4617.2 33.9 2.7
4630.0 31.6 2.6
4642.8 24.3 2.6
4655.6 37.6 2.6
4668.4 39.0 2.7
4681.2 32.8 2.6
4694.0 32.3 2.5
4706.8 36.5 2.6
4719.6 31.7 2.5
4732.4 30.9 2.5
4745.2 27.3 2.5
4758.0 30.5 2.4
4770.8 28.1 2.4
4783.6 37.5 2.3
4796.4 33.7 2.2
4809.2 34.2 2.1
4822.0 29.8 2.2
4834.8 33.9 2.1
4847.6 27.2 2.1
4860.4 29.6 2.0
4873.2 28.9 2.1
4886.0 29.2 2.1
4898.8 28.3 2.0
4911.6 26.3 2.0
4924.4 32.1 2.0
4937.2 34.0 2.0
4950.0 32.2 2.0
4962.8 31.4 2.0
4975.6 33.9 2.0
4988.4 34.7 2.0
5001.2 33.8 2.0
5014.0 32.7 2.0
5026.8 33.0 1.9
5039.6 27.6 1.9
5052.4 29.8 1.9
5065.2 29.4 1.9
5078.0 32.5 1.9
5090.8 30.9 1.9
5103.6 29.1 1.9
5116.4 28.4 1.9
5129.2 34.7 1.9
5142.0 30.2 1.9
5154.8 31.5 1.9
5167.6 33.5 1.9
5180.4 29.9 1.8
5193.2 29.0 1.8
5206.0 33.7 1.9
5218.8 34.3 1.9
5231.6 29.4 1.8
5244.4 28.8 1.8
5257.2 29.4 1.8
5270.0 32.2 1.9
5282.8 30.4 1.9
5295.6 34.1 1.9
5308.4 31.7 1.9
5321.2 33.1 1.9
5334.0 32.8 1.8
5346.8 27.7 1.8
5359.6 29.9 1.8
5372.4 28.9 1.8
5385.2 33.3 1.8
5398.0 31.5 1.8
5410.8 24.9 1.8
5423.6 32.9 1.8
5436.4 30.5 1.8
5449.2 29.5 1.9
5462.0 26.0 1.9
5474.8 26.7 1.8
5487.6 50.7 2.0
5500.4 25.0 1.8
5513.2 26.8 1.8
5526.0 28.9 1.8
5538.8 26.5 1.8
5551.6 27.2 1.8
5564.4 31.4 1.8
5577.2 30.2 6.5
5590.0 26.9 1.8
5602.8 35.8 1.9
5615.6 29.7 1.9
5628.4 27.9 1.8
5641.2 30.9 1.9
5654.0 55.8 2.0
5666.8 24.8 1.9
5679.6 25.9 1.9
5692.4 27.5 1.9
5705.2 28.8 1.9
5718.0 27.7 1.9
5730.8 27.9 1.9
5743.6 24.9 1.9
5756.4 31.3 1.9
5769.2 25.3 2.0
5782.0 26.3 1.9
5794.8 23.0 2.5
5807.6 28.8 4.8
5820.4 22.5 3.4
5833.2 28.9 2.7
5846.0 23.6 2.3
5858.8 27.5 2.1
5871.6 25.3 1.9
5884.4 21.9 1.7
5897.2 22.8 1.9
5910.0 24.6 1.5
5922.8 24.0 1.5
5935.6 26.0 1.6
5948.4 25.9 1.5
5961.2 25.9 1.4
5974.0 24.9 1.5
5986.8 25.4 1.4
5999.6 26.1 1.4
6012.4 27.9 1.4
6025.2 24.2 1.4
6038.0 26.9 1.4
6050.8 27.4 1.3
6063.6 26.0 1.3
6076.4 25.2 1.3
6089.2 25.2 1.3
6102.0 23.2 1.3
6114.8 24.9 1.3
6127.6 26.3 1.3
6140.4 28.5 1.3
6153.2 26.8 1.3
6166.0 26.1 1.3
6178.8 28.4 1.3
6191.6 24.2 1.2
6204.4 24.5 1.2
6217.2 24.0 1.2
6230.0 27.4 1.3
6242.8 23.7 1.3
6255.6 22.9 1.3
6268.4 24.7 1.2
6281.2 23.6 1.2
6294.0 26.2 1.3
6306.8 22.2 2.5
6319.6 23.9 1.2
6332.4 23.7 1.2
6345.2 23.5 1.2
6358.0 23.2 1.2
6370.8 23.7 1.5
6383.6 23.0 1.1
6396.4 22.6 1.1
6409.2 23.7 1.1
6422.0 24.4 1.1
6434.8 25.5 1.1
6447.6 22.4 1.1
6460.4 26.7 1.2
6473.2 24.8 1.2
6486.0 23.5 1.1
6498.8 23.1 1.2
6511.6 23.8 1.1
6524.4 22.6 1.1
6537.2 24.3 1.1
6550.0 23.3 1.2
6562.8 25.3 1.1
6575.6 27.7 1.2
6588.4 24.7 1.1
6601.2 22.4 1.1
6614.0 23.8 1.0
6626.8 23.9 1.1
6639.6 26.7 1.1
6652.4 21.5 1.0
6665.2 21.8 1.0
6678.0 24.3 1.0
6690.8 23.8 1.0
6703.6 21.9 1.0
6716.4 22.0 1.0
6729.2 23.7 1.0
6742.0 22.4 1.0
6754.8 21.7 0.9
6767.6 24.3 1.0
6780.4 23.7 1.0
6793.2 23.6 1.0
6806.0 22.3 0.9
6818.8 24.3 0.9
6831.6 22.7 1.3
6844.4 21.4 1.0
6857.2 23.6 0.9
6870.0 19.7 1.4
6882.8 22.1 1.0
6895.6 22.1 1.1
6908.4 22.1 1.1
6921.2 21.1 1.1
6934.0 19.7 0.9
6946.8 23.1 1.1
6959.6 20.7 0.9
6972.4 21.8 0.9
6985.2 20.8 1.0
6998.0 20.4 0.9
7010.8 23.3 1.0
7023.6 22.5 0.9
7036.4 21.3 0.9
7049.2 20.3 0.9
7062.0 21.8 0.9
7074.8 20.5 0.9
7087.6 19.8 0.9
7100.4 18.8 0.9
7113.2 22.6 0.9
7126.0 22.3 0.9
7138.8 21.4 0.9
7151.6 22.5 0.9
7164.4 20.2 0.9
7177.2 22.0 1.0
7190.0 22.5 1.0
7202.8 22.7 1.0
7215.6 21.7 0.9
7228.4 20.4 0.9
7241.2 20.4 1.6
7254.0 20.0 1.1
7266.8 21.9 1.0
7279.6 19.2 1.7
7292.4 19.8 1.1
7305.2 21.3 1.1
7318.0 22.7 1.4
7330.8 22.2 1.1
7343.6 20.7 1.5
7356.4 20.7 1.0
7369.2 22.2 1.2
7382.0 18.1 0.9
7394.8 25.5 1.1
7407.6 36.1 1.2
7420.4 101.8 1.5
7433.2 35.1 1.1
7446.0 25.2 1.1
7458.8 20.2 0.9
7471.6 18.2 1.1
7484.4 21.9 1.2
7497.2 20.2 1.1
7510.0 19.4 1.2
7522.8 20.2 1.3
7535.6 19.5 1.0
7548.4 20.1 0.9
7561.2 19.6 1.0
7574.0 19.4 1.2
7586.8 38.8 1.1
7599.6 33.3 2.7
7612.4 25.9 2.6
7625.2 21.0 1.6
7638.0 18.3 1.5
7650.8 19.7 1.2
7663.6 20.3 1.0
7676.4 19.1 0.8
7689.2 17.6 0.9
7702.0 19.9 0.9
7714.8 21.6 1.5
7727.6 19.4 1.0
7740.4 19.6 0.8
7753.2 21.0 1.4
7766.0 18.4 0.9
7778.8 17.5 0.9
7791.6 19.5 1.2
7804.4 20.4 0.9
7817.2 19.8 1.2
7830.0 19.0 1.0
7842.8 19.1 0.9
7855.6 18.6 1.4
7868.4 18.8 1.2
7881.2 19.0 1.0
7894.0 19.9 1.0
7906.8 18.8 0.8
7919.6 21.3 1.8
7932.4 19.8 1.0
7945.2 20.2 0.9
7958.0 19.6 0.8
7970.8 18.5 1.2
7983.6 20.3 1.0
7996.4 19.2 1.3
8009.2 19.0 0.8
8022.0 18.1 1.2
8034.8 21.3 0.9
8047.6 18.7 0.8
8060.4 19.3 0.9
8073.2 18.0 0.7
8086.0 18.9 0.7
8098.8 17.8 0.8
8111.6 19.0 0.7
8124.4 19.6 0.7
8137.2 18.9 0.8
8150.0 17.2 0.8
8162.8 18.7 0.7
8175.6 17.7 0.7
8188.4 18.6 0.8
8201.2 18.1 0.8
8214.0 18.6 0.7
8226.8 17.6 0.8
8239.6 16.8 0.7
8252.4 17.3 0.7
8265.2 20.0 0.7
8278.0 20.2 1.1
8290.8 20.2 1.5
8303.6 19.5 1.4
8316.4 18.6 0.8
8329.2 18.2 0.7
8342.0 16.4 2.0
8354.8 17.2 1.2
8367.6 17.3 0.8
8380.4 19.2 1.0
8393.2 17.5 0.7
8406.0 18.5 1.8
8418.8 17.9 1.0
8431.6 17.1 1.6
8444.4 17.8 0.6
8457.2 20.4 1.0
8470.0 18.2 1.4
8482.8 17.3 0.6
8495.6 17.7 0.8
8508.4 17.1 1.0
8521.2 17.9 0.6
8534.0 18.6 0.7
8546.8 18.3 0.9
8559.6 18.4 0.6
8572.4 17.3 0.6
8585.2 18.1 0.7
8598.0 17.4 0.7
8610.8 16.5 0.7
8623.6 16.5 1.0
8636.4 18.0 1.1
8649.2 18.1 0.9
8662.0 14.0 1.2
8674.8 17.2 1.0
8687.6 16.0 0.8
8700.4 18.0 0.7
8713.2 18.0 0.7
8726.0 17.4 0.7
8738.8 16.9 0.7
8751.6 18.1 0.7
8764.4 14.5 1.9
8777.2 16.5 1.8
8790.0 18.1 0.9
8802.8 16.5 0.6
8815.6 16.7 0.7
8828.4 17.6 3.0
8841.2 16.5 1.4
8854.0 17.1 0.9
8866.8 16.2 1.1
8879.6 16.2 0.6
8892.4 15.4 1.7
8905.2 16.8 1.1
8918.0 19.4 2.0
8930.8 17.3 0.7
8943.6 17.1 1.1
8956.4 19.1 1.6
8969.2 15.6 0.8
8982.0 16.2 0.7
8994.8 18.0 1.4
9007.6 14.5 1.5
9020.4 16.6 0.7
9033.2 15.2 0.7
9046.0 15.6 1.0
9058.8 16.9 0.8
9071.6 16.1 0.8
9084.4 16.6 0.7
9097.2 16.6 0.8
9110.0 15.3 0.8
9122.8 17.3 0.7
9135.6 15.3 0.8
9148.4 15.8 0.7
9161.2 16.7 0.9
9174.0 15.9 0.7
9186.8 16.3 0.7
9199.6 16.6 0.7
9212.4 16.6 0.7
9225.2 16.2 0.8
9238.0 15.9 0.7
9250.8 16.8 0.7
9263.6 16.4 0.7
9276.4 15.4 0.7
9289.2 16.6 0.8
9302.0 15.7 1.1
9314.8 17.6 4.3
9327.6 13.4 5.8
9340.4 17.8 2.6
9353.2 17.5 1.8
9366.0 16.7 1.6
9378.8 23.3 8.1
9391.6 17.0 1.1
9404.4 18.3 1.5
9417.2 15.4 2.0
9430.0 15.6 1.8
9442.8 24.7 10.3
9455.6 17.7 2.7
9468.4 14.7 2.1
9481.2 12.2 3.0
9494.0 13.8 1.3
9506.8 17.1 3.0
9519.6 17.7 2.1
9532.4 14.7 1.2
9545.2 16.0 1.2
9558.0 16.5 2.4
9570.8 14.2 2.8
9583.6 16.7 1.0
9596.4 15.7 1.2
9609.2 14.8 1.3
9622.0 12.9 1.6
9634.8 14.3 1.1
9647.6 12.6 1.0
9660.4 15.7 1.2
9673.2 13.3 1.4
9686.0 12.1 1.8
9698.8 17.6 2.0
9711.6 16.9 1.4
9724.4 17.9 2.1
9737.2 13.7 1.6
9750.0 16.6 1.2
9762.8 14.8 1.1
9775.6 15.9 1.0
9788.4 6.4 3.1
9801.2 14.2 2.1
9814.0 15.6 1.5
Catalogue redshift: 0.13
